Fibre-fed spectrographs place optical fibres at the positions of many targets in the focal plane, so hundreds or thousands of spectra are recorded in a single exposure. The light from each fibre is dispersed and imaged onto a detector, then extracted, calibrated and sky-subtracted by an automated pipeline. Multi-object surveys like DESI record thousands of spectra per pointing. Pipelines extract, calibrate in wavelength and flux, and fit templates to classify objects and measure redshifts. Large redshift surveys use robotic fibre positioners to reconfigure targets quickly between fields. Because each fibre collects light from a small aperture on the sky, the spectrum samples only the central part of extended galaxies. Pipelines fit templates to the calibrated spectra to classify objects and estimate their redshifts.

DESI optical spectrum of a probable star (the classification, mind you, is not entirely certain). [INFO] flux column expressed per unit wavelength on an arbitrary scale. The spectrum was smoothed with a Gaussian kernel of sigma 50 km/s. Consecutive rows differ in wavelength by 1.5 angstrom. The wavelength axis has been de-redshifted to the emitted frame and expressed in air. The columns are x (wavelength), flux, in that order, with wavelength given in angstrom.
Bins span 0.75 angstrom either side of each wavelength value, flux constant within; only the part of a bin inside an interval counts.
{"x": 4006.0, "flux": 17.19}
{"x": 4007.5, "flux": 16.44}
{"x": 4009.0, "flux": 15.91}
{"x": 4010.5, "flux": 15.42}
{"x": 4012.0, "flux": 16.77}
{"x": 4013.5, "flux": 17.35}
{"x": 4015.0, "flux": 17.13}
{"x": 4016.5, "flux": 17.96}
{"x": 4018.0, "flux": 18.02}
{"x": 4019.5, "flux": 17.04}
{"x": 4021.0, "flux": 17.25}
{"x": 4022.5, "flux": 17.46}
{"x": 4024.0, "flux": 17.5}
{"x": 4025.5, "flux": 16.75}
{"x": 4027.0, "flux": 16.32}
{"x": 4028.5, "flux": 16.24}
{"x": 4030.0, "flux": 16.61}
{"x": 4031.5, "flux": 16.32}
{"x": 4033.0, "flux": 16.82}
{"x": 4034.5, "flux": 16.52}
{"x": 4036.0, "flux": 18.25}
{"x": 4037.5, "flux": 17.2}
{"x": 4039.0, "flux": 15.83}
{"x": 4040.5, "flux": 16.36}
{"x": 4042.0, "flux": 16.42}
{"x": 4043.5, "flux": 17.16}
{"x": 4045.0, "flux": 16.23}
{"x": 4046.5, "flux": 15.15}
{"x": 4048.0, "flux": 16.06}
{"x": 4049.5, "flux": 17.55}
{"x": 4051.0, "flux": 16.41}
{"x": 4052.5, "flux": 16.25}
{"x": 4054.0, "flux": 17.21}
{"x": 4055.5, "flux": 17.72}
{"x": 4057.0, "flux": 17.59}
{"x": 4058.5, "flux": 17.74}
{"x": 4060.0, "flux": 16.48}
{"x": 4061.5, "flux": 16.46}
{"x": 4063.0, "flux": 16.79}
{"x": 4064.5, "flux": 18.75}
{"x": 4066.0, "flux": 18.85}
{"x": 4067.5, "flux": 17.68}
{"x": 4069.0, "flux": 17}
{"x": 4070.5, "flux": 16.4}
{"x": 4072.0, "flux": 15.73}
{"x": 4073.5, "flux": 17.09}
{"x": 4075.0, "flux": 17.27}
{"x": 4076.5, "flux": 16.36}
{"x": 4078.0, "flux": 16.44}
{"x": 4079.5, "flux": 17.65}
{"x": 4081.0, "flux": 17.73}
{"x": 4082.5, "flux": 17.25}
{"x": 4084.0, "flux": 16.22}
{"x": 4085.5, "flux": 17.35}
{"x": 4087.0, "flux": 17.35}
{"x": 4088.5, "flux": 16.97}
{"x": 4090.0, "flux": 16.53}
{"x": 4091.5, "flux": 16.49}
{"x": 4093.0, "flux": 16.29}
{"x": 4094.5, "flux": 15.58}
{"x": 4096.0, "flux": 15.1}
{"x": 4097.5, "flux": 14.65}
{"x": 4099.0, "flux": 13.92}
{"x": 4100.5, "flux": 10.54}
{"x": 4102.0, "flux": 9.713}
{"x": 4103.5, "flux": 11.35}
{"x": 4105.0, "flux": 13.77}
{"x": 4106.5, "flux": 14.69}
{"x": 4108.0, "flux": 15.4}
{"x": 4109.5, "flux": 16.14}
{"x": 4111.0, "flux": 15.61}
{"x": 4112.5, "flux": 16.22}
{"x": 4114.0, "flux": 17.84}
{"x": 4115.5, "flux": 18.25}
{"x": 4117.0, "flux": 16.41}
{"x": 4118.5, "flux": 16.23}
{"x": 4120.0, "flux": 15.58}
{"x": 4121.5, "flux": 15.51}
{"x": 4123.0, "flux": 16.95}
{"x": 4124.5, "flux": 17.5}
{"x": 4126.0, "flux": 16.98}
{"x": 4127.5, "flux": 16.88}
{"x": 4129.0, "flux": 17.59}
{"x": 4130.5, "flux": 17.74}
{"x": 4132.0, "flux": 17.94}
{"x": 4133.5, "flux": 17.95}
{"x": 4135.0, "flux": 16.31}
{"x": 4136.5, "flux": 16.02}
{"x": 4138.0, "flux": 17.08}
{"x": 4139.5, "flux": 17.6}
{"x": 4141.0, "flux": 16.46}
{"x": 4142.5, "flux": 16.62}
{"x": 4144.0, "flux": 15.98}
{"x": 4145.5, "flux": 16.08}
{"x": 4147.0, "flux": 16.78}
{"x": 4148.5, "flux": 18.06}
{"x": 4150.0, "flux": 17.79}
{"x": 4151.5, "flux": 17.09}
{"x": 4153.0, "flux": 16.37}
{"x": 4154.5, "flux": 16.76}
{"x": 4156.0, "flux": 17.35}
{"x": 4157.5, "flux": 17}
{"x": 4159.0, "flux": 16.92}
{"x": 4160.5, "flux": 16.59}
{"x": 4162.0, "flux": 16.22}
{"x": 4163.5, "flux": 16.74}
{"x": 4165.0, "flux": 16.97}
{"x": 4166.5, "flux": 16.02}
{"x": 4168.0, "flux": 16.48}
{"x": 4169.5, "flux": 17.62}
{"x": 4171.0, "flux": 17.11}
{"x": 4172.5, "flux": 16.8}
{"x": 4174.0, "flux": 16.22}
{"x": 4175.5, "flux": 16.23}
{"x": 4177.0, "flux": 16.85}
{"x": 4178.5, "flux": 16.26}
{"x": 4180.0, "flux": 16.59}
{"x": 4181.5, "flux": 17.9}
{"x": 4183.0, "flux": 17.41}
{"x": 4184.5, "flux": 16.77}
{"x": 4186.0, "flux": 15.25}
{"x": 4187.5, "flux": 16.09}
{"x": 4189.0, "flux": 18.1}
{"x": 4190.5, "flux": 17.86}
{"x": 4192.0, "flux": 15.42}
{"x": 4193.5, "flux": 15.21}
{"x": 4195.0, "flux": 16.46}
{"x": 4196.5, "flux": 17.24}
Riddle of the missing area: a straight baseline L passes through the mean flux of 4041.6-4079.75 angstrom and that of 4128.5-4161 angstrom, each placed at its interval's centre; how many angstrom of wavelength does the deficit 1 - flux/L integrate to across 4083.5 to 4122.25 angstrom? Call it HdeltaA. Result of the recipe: 3.7 angstrom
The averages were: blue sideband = 16.9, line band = 15.4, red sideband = 17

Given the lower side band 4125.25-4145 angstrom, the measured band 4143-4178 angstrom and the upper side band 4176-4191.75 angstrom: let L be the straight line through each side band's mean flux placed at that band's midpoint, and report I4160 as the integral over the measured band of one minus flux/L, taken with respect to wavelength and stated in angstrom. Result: 0.3 angstrom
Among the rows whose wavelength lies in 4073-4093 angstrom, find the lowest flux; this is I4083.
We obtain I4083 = 16.22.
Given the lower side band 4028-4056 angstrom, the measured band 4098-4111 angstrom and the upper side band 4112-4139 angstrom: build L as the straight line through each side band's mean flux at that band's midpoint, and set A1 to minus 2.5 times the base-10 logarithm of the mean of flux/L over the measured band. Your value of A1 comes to 0.25 mag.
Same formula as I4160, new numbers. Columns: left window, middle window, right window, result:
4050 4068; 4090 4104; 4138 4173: 2.6 angstrom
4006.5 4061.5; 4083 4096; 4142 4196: 0.2 angstrom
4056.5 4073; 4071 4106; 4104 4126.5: 2.5 angstrom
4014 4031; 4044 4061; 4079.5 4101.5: -0.2 angstrom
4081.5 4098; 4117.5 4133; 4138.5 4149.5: -0.2 angstrom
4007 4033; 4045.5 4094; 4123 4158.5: -0.1 angstrom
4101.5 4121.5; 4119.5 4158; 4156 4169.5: -2.2 angstrom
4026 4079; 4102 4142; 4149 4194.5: 1.2 angstrom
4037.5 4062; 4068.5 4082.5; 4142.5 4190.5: -0.1 angstrom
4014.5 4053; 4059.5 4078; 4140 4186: -0.3 angstrom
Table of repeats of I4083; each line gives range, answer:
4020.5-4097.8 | 14.65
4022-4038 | 16.24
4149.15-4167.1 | 16.02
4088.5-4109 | 9.713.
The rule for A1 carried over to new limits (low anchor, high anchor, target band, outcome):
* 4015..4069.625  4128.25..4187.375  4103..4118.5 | 0.083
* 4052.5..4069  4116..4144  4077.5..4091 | 0.012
